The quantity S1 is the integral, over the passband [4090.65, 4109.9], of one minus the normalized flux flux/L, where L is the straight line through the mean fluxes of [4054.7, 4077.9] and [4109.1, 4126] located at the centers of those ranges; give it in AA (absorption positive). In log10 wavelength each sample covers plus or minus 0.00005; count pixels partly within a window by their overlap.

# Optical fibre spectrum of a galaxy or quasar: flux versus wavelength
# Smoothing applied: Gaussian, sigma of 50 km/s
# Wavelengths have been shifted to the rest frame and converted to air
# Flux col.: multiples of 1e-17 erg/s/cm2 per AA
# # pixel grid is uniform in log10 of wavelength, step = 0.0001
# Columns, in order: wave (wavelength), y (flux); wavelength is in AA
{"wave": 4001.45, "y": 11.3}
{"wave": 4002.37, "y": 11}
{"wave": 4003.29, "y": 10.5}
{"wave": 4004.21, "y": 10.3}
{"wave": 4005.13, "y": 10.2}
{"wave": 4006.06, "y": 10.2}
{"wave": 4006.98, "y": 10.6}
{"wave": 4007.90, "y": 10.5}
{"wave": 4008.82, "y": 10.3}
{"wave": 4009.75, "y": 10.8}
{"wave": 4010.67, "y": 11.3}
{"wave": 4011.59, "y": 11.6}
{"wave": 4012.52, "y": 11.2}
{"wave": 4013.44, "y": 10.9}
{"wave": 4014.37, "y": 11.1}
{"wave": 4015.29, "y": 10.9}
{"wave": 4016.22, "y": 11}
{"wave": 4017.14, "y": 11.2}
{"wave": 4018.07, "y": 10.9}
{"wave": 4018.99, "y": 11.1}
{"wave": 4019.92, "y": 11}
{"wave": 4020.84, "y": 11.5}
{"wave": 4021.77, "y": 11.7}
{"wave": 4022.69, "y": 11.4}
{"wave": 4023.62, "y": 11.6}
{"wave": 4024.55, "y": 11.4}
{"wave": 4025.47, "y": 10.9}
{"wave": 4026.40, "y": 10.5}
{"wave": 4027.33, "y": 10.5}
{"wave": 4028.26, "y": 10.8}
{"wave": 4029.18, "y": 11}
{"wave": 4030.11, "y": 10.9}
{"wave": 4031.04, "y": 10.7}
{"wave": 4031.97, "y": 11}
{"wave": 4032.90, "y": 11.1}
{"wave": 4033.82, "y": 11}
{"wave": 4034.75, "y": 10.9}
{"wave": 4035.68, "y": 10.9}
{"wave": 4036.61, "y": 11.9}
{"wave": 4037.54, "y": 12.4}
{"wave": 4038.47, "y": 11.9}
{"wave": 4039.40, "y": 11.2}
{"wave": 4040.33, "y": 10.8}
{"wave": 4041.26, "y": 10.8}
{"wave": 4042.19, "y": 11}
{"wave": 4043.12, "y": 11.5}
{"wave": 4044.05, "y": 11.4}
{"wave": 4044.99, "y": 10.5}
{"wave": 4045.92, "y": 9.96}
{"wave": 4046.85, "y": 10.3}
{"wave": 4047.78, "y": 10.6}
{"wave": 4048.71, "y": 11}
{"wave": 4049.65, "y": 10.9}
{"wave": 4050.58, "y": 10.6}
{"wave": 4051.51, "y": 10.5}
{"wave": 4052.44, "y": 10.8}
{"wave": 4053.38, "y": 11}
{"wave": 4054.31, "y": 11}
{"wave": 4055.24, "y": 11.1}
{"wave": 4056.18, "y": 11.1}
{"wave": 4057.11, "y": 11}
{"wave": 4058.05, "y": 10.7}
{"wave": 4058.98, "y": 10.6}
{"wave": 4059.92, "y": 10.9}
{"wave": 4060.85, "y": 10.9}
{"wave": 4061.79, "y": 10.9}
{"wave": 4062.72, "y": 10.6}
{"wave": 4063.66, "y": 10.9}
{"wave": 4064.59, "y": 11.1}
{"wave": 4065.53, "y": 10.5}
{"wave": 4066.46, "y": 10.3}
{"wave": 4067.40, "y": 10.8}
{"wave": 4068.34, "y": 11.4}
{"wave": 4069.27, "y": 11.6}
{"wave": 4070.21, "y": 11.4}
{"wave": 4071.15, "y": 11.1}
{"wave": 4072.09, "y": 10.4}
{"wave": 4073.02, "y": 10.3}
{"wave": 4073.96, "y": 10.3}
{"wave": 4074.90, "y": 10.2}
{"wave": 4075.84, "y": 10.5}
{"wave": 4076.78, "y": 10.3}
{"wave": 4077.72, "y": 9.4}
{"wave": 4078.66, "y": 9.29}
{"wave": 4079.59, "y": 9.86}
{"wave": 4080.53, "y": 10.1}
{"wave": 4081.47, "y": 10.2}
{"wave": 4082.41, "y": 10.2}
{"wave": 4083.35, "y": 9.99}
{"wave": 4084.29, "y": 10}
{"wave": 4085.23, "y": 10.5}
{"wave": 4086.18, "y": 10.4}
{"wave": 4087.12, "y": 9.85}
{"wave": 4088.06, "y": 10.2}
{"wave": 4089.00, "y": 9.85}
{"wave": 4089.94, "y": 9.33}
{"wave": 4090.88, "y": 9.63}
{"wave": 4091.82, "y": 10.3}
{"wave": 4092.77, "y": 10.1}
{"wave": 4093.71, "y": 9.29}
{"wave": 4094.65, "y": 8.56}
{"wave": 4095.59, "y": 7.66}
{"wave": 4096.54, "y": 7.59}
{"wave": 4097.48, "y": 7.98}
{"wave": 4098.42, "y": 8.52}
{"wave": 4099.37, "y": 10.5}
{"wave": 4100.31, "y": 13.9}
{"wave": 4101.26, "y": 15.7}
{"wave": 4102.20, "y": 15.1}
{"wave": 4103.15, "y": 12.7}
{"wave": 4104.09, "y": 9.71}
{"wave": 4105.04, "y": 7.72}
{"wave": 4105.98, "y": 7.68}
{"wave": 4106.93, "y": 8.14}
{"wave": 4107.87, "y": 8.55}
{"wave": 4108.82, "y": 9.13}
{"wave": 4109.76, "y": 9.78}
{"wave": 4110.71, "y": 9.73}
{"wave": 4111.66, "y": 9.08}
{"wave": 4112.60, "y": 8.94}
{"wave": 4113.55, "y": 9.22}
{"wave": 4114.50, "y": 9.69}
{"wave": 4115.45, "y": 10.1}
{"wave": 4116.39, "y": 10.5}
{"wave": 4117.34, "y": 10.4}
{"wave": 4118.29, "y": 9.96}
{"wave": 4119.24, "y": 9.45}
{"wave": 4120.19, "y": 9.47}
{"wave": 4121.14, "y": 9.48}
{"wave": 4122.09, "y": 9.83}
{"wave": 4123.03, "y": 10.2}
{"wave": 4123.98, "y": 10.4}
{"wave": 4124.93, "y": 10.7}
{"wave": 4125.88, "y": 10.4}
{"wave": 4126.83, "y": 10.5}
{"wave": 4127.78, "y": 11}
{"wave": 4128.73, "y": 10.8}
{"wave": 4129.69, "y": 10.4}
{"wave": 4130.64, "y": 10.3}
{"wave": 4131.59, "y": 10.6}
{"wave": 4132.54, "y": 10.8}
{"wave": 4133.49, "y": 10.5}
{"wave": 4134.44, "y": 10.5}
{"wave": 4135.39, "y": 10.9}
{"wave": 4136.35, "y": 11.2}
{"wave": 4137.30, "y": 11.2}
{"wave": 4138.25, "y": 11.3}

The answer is 0.4 AA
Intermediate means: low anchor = 10.7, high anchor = 9.84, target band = 9.92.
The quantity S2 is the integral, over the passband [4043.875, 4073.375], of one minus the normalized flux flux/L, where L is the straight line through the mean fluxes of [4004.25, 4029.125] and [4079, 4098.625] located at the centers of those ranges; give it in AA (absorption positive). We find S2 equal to -2.0 AA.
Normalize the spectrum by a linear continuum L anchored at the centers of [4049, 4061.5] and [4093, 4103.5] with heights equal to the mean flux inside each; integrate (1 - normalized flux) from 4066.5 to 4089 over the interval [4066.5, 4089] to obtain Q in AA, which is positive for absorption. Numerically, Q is 0.8 AA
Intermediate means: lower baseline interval 10.9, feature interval 10.3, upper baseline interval 10.6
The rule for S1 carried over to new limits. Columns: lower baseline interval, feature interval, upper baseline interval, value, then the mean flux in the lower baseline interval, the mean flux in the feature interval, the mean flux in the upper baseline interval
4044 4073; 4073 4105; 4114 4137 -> 1.20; 10.8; 10.2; 10.3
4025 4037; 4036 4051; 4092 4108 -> -0.39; 10.9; 11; 10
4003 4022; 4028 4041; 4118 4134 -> -0.49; 10.9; 11.2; 10.3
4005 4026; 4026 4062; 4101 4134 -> -0.53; 11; 10.9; 10.2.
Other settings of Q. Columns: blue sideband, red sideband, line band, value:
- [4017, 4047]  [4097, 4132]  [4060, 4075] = -0.2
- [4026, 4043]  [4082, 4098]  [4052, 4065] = -0.6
